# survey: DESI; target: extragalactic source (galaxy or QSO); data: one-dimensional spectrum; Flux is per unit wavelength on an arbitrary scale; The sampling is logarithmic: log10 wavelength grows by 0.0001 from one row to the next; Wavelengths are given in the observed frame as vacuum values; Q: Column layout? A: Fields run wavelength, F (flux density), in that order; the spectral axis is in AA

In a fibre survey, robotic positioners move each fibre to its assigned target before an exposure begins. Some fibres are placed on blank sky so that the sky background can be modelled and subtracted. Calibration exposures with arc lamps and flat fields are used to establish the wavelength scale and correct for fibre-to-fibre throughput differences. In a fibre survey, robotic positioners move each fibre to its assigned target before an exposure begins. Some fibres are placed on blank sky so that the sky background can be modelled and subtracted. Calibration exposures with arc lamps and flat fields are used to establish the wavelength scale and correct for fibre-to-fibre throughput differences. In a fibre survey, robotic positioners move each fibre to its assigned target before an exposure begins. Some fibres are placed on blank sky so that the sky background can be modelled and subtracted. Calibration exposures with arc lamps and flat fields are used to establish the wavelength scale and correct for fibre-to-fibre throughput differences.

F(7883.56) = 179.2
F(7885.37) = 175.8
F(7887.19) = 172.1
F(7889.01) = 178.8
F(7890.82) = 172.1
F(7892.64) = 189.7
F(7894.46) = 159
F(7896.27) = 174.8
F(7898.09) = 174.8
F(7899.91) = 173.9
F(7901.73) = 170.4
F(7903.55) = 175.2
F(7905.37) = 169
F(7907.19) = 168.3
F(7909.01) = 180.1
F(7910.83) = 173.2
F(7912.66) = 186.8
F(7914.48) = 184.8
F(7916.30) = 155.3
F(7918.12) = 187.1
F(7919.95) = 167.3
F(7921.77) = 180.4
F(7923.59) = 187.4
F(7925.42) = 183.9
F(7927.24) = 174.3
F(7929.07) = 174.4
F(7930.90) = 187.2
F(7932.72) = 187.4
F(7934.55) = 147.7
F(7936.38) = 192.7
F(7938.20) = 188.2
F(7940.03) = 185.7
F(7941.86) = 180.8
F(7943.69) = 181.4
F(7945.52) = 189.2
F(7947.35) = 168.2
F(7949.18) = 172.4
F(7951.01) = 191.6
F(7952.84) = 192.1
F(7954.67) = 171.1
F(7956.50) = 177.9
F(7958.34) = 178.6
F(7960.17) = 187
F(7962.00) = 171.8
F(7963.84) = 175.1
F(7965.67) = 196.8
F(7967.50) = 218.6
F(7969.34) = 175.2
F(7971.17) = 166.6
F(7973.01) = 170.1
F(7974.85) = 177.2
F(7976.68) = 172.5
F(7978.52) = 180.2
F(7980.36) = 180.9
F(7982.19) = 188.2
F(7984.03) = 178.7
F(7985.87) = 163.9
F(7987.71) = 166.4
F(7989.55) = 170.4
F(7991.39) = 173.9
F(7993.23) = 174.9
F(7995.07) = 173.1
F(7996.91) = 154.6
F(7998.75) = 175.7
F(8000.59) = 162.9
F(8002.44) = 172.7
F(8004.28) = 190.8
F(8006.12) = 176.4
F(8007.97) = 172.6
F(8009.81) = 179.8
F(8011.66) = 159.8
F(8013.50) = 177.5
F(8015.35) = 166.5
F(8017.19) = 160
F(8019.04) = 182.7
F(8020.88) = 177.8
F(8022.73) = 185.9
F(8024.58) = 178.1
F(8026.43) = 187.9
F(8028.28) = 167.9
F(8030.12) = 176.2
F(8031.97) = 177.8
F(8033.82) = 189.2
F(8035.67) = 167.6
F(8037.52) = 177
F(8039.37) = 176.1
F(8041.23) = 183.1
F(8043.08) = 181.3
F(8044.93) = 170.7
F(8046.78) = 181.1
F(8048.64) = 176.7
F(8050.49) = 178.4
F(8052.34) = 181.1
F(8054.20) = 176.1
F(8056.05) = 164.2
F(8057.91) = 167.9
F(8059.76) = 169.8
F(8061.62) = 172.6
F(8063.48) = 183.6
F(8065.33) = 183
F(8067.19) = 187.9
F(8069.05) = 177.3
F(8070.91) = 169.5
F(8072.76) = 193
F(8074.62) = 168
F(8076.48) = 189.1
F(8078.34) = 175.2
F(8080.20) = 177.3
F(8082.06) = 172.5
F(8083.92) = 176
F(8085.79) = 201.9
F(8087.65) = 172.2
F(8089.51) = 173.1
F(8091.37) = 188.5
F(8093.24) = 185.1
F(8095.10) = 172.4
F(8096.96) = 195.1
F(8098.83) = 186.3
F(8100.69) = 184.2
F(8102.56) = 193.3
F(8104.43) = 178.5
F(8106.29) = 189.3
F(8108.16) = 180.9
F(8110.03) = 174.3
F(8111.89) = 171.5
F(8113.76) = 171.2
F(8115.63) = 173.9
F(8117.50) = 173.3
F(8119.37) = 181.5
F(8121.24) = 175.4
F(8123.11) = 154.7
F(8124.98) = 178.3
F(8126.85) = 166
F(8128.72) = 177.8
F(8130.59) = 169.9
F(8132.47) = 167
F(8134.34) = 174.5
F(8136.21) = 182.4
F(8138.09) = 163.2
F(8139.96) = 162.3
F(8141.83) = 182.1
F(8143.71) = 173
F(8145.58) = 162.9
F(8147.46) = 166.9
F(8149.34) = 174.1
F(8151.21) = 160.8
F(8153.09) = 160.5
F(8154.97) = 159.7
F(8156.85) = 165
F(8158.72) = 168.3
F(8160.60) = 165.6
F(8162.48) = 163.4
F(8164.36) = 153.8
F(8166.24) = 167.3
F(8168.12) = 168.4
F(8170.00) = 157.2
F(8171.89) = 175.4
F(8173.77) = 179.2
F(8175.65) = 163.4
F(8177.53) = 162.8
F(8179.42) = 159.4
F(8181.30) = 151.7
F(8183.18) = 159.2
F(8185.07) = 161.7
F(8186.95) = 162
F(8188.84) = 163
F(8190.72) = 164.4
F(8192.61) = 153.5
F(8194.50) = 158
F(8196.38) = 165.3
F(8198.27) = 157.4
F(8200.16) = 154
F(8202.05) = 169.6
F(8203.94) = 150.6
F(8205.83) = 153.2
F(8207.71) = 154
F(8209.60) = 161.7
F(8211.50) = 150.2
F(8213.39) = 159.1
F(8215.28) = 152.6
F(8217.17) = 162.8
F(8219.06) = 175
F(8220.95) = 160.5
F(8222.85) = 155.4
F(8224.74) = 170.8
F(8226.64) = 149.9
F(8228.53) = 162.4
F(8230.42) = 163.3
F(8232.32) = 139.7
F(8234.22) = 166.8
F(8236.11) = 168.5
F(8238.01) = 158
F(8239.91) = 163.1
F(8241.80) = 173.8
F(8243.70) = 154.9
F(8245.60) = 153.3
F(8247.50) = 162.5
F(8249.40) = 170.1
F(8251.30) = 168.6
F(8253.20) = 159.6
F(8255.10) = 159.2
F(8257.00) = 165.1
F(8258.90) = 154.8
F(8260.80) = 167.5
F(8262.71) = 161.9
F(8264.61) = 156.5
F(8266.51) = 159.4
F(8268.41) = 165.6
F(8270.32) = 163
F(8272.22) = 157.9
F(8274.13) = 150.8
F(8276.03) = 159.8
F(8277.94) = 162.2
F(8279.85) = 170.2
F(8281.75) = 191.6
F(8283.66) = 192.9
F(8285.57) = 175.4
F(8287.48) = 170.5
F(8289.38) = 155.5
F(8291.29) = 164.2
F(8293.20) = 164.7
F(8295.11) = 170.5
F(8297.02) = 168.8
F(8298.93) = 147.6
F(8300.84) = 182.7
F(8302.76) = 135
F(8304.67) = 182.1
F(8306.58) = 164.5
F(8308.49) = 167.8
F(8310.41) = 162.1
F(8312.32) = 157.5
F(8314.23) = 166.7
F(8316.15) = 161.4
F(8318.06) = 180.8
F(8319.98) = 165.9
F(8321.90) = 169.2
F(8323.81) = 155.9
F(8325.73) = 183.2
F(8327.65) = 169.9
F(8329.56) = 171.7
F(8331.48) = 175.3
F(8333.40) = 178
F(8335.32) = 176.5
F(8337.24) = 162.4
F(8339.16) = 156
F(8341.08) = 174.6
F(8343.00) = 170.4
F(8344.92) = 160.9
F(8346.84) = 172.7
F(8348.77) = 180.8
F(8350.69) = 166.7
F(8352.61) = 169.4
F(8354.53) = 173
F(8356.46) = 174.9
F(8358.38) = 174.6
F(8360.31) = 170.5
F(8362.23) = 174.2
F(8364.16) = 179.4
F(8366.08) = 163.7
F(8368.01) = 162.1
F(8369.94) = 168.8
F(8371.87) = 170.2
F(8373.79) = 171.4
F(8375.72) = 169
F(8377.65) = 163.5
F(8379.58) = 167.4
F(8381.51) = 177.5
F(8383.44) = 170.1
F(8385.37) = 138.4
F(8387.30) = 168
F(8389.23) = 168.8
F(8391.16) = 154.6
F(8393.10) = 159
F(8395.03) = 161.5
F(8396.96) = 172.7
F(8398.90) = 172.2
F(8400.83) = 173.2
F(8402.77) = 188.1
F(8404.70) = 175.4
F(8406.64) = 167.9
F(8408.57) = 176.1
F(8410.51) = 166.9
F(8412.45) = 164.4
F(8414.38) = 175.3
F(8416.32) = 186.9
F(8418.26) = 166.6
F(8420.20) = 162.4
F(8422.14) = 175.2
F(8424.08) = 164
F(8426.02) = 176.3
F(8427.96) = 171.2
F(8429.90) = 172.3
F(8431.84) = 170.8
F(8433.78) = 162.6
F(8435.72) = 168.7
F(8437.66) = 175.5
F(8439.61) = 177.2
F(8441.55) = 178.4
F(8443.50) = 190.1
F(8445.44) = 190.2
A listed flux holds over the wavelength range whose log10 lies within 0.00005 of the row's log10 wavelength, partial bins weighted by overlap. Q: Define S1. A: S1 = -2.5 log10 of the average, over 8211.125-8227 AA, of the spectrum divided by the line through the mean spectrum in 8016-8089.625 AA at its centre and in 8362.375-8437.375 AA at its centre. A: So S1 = 0.09 mag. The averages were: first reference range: 178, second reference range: 169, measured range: 160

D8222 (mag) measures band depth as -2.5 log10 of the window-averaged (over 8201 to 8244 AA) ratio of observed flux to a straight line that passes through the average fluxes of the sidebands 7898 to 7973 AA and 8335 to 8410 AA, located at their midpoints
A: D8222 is 0.083 mag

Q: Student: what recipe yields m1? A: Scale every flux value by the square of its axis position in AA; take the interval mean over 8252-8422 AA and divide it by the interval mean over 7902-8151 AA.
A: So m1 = 1.02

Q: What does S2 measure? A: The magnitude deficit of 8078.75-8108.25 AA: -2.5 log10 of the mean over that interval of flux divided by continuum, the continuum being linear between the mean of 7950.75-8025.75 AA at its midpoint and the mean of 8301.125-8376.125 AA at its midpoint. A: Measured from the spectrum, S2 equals -0.05 mag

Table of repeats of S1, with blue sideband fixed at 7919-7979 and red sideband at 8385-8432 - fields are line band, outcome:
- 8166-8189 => 0.071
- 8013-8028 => 0.013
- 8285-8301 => 0.042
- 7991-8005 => 0.044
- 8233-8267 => 0.071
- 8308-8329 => 0.027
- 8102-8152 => 0.018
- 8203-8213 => 0.132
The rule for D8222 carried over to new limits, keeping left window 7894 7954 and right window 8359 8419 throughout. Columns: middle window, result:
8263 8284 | 0.04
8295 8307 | 0.04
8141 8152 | 0.02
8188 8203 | 0.08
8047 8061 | 0.01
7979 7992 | 0.01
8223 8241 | 0.08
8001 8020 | 0.02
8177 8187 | 0.09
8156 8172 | 0.06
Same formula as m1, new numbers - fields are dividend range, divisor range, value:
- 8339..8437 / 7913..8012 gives 1.06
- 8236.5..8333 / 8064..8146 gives 0.97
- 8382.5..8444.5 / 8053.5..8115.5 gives 1.03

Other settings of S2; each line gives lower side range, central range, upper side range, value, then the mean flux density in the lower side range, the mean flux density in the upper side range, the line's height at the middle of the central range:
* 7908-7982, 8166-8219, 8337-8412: 0.08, 180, 169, 174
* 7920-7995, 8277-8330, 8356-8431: 0.02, 179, 170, 172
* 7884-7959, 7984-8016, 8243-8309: 0.02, 178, 164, 175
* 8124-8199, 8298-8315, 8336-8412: 0.03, 166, 169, 168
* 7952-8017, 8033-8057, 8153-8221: -0.03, 176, 161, 172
